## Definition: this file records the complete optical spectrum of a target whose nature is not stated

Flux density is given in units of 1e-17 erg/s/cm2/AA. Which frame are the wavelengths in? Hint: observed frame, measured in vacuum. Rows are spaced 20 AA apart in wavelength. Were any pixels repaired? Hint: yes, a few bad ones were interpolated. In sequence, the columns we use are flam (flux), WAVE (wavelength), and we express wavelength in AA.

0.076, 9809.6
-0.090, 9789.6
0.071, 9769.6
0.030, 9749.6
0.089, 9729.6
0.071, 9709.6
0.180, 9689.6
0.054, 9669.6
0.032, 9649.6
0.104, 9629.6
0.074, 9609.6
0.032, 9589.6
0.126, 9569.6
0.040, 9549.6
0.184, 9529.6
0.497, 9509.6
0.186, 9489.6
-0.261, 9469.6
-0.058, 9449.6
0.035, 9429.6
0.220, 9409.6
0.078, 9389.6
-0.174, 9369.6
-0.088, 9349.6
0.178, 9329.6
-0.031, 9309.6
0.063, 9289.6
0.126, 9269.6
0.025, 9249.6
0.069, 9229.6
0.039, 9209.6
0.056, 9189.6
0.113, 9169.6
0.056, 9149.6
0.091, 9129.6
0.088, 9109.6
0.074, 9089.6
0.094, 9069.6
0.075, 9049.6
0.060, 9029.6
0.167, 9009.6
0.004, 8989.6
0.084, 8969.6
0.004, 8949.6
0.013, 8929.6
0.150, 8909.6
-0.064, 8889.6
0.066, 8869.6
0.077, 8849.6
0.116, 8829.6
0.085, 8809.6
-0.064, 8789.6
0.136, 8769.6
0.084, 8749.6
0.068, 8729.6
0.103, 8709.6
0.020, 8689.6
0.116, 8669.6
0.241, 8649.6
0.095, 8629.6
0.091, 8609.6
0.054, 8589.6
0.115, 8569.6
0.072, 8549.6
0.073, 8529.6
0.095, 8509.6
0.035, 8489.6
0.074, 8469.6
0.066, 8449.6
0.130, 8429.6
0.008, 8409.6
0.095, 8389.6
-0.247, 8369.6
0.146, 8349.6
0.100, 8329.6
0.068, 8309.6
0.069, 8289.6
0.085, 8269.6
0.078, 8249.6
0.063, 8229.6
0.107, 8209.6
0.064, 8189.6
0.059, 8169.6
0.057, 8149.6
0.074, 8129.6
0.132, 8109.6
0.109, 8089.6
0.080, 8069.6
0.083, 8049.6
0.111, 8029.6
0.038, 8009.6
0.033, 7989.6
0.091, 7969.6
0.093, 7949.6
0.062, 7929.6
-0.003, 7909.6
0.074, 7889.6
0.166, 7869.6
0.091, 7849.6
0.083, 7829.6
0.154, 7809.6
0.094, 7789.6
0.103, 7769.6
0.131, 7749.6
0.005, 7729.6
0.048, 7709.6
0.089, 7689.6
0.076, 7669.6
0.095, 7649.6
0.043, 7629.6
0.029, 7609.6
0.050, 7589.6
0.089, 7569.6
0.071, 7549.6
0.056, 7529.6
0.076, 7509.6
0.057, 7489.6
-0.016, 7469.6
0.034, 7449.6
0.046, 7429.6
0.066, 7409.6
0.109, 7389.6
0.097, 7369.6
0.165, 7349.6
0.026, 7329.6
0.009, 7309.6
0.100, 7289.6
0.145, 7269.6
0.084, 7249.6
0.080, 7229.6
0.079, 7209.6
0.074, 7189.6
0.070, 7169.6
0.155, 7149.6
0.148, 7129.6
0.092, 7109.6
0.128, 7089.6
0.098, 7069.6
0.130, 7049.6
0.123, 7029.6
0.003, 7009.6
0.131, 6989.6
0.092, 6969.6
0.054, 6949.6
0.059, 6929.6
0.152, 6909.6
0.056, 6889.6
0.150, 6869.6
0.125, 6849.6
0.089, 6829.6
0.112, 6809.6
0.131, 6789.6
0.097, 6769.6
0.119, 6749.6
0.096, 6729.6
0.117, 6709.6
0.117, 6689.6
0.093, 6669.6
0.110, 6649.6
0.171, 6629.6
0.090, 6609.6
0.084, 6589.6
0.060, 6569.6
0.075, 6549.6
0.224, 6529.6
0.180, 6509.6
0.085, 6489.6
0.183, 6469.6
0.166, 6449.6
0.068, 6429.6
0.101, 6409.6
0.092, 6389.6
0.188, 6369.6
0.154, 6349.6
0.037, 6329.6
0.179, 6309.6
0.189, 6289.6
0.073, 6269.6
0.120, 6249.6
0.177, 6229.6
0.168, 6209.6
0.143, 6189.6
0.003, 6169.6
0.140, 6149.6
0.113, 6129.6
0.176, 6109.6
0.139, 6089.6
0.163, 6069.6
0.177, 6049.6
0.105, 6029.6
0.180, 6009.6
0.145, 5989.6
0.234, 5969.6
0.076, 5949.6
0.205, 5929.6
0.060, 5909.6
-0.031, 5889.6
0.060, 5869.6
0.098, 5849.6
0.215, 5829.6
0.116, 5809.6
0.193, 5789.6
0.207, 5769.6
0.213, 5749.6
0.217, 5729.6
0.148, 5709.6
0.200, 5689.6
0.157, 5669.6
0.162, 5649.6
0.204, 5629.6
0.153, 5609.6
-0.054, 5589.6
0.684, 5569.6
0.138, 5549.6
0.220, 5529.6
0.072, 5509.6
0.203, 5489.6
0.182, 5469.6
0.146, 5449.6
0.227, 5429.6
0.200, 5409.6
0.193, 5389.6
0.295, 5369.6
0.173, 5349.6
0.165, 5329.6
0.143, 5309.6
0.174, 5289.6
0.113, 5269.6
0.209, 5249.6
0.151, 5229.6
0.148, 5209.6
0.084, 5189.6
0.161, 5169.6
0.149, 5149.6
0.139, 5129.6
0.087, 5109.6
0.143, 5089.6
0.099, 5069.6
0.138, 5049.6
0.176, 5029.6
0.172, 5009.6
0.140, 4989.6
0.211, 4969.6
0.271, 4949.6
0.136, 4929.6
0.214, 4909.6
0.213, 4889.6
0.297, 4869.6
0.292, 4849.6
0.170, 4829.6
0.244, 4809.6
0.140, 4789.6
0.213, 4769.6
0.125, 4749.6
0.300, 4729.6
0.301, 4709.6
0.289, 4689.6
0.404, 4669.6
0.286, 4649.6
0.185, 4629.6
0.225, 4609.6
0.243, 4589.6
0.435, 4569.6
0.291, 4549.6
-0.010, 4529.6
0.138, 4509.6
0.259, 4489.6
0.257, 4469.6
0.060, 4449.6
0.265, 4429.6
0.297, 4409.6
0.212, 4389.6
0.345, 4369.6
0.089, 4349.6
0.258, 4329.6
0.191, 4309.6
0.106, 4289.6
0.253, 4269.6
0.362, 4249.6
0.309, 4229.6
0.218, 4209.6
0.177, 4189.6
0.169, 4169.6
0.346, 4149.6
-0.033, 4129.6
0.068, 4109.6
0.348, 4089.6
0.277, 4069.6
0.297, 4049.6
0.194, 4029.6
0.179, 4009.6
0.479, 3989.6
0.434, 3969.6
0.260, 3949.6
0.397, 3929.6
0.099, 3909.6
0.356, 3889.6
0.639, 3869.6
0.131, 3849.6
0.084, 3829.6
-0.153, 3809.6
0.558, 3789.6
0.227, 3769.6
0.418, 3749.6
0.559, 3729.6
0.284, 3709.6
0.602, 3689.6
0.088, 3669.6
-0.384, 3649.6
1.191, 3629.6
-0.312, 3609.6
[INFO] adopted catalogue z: 0.449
